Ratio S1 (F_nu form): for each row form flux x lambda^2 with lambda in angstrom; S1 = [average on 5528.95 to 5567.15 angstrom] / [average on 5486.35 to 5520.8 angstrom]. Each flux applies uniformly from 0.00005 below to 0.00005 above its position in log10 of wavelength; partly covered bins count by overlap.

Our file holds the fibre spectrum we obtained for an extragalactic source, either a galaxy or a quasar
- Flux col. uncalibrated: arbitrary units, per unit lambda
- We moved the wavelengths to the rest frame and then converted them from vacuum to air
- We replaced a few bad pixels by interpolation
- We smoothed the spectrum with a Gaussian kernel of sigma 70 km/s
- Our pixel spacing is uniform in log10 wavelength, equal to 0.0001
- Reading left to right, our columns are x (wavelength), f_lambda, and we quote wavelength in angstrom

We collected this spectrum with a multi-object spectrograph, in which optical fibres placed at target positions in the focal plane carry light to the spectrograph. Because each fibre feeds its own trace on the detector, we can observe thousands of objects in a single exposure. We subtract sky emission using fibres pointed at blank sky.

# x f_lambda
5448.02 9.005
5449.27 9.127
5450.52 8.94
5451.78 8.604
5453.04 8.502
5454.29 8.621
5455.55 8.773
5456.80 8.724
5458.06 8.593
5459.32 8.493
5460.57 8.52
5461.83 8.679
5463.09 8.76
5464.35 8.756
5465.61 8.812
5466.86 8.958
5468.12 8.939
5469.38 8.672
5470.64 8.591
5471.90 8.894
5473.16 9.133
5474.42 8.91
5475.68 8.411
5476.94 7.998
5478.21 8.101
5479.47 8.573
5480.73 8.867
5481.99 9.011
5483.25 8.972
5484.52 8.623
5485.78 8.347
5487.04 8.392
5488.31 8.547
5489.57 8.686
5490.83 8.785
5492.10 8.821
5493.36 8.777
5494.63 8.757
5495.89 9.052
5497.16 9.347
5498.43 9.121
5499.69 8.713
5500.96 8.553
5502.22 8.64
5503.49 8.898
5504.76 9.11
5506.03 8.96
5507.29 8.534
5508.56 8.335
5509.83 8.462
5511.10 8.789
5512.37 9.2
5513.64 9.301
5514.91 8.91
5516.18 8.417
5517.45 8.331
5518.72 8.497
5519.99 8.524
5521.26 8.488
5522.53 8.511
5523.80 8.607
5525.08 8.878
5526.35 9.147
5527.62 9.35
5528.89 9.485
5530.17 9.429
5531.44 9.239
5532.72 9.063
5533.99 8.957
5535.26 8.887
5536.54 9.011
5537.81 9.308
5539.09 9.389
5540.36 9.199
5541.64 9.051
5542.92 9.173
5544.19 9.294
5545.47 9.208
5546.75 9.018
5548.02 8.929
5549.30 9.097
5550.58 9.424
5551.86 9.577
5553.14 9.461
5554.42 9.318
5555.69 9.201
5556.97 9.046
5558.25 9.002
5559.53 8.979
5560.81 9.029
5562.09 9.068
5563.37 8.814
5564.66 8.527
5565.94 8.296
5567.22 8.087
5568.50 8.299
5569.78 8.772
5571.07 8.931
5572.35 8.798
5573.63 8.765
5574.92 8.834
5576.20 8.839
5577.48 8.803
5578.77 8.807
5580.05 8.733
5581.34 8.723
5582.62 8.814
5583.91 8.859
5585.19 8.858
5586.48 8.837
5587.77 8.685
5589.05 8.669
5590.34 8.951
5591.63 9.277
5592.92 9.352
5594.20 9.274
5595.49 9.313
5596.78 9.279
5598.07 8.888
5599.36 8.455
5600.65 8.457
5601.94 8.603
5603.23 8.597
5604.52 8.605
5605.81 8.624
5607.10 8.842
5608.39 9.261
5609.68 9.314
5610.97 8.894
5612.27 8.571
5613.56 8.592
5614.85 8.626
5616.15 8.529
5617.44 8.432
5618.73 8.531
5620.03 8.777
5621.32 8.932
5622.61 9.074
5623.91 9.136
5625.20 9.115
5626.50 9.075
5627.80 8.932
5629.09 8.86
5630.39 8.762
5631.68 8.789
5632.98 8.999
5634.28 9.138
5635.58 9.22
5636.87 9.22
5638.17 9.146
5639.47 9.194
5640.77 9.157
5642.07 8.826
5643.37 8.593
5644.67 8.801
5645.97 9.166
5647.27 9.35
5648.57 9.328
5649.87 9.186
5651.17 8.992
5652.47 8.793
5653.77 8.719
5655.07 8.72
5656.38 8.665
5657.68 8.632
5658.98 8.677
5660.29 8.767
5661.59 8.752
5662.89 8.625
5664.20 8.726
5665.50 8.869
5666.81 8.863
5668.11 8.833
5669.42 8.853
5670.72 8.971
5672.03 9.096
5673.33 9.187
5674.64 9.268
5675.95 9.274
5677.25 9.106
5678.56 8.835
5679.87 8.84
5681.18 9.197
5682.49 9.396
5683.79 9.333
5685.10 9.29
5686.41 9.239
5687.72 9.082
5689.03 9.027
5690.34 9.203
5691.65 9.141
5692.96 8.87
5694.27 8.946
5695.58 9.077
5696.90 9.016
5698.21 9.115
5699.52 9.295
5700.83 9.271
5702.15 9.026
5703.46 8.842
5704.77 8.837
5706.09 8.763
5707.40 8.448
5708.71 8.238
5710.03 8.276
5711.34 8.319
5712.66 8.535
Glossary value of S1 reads 1.1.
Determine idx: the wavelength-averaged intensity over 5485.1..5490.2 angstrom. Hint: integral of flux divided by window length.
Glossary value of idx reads 8.5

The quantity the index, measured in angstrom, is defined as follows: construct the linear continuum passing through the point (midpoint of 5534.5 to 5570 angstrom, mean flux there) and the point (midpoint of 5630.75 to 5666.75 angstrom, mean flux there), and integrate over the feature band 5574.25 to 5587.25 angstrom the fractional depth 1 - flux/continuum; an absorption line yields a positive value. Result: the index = 0.26 angstrom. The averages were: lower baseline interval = 9.02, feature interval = 8.81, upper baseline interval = 8.92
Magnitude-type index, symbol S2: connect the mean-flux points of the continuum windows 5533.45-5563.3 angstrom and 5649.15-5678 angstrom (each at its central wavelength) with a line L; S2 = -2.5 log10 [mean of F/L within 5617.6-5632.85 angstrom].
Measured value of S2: 0.01 mag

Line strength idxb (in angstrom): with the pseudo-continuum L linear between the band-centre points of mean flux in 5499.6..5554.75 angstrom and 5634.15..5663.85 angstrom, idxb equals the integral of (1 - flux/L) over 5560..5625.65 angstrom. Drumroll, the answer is 1.1 angstrom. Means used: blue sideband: 8.97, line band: 8.81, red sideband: 8.94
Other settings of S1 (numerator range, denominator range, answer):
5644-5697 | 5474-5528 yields 1.10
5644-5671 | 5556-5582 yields 1.04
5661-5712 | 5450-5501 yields 1.11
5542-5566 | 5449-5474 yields 1.07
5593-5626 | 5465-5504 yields 1.06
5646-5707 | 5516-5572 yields 1.05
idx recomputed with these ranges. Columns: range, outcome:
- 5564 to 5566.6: 8.39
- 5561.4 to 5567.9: 8.56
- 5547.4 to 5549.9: 9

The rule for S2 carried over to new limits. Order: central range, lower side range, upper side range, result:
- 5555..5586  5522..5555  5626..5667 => 0.04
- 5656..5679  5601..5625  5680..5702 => 0.02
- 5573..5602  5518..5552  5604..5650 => 0.01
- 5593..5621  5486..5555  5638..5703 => 0.02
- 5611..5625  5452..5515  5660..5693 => 0.02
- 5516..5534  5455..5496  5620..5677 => -0.01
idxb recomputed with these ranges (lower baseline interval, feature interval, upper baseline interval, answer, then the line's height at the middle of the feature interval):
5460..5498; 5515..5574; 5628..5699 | -0.90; 8.82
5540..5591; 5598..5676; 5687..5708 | 0.70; 8.96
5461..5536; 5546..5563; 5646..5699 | -0.58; 8.86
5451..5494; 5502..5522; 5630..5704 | 0.06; 8.74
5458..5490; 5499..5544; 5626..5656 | -0.73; 8.76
